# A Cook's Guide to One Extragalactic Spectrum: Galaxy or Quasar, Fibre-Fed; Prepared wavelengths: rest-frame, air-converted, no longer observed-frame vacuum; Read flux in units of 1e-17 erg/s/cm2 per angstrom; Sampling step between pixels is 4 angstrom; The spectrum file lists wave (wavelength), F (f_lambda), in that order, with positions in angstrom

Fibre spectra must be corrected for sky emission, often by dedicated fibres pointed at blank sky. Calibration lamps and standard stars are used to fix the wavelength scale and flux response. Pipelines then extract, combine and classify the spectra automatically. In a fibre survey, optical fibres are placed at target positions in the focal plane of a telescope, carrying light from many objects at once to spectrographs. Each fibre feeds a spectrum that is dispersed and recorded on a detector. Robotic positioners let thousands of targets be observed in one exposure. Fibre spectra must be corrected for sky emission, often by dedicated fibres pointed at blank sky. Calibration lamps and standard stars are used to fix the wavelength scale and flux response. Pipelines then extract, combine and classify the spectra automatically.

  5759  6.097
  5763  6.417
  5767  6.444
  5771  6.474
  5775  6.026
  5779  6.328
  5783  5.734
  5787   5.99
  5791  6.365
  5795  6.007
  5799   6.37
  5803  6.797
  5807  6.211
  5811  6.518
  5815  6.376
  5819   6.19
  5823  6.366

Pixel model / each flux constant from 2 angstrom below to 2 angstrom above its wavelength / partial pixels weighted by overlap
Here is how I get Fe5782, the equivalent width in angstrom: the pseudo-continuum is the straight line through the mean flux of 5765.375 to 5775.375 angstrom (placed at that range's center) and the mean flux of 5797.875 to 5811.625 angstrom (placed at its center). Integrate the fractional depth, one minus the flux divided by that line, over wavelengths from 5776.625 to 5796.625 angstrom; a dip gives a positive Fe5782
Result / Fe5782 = 1.0 angstrom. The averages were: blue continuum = 6.36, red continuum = 6.48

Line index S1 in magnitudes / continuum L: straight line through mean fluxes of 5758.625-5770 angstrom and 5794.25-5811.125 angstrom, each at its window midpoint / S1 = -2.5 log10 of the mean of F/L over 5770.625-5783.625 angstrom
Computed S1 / 0.040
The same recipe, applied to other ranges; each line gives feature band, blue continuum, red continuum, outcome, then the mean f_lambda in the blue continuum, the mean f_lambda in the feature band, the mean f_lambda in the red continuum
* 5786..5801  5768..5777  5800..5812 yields 0.037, 6.27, 6.2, 6.5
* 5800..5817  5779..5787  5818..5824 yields -0.052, 5.95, 6.47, 6.28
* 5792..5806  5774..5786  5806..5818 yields -0.025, 6.03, 6.38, 6.37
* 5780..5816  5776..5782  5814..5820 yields -0.005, 6.18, 6.26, 6.28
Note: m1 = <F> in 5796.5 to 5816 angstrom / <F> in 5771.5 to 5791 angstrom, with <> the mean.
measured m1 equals 1.06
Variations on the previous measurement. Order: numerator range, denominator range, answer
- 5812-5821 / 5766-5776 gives 1.00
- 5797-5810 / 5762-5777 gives 1.02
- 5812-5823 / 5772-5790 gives 1.04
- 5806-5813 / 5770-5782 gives 1.03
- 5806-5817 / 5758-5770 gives 1.01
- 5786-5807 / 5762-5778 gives 1.00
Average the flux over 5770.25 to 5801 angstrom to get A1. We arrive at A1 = 6.15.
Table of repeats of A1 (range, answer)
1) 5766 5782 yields 6.27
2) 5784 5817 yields 6.31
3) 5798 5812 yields 6.48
